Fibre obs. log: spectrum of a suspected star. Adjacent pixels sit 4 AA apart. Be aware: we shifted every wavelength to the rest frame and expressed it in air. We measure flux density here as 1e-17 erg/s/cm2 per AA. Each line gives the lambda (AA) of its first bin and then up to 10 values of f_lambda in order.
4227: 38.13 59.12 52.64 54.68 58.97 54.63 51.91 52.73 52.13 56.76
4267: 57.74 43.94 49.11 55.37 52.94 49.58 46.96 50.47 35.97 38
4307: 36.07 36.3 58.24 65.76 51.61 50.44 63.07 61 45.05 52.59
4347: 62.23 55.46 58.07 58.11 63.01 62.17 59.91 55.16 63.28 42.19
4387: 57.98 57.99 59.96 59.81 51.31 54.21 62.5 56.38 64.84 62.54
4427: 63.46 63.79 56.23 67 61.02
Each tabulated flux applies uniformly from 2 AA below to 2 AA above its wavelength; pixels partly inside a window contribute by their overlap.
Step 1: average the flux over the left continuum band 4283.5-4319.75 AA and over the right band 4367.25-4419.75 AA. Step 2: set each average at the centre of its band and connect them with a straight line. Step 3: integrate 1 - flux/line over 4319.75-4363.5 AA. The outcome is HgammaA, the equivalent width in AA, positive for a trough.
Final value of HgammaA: -4.8 AA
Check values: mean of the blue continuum 46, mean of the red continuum 57.3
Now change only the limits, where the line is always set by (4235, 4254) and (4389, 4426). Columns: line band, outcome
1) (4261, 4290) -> 1.8 AA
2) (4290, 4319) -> 6.0 AA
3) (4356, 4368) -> -0.6 AA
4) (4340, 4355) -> 0.3 AA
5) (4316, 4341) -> 0.3 AA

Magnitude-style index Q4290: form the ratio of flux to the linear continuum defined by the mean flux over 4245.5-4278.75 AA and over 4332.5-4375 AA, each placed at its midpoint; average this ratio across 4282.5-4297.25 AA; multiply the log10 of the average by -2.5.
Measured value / 0.10 mag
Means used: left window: 52.5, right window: 57.7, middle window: 49.4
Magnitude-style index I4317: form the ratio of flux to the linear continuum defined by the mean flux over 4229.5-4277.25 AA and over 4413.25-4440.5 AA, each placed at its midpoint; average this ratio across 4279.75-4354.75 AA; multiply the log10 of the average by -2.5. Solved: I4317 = 0.12 mag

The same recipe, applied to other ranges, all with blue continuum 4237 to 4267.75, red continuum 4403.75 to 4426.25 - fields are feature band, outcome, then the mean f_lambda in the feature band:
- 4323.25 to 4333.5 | 0.02 mag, 56.1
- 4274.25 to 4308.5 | 0.21 mag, 46.1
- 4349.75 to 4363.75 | -0.01 mag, 58.4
